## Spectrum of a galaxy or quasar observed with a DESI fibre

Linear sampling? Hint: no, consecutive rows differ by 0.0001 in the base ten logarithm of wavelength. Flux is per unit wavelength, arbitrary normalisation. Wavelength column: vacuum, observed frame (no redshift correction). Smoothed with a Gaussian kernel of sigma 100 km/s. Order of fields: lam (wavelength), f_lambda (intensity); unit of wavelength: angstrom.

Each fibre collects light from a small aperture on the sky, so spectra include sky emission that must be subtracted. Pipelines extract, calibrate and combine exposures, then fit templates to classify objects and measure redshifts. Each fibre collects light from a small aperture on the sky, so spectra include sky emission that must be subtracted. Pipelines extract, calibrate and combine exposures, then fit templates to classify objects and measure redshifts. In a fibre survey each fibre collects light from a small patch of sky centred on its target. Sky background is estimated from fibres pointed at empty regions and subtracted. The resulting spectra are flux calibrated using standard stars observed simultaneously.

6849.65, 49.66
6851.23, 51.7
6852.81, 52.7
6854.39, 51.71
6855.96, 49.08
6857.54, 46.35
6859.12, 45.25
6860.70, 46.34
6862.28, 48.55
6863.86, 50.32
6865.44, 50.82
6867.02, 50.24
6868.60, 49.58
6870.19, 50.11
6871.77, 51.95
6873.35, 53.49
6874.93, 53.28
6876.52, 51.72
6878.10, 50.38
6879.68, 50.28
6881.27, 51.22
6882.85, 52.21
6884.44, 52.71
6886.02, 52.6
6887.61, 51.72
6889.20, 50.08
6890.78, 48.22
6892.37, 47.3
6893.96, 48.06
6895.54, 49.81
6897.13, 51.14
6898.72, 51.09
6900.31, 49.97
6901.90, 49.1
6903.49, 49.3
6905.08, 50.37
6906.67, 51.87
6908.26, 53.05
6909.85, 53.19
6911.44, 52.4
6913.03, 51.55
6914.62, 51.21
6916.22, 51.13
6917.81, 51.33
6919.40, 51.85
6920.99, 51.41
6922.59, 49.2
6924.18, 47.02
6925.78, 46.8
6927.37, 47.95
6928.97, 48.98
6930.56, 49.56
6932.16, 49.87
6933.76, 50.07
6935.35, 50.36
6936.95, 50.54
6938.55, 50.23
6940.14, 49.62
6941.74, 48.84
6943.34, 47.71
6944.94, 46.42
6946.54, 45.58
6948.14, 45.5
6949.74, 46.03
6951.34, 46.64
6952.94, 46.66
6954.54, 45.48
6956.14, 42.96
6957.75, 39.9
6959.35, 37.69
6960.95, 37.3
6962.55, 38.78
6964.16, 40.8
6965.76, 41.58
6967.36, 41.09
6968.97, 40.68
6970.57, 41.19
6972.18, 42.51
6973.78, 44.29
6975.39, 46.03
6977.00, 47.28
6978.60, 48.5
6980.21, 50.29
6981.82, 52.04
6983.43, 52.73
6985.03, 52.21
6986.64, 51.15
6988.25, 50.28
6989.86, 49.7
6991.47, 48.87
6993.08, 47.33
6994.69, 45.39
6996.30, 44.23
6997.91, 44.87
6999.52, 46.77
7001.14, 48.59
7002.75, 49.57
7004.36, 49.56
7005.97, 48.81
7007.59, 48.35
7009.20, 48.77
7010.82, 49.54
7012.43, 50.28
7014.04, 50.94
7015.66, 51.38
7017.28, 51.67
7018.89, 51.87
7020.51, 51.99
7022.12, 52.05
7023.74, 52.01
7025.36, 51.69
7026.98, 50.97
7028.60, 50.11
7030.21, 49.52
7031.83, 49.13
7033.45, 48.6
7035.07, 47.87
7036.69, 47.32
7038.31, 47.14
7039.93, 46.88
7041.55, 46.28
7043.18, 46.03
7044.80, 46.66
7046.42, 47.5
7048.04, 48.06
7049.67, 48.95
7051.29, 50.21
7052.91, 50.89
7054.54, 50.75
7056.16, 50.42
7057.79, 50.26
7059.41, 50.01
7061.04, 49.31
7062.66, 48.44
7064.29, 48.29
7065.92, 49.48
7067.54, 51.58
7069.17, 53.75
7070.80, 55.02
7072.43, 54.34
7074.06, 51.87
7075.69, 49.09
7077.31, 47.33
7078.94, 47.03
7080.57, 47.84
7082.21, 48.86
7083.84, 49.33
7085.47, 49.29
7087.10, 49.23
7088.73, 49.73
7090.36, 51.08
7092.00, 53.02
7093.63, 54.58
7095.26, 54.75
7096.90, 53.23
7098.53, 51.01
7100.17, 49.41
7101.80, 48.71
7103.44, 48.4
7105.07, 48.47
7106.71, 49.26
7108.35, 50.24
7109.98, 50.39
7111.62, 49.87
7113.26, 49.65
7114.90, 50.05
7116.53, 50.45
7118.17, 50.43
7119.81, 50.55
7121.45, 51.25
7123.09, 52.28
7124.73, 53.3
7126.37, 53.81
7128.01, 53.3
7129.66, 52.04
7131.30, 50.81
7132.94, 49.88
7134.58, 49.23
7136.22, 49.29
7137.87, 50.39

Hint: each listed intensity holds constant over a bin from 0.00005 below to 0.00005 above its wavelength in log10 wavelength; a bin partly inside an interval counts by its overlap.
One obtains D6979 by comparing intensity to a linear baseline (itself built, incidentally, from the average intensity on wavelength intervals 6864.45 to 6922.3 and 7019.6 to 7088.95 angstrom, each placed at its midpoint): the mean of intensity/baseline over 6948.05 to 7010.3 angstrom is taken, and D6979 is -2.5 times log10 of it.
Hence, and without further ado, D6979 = 0.097 mag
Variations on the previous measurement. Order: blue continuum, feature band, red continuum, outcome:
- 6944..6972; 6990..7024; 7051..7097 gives -0.07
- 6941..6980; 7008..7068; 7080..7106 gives -0.04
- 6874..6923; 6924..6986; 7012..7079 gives 0.10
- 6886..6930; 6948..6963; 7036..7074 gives 0.17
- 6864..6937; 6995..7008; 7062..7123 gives 0.07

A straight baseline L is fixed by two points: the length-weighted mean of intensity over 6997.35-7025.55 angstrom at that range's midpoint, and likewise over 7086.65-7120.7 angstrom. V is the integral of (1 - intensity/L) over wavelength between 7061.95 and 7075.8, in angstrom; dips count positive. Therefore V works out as -0.30 angstrom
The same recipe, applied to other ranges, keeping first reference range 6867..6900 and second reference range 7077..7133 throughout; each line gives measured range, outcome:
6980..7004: 0.8 angstrom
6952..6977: 4.3 angstrom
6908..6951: 1.1 angstrom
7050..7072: 0.0 angstrom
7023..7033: 0.0 angstrom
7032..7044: 0.8 angstrom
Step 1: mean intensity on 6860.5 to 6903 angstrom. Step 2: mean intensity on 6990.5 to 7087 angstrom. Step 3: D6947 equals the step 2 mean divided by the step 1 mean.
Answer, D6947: 1.0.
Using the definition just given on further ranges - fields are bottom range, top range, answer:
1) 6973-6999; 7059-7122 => 1.04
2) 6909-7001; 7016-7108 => 1.06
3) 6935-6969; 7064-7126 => 1.14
